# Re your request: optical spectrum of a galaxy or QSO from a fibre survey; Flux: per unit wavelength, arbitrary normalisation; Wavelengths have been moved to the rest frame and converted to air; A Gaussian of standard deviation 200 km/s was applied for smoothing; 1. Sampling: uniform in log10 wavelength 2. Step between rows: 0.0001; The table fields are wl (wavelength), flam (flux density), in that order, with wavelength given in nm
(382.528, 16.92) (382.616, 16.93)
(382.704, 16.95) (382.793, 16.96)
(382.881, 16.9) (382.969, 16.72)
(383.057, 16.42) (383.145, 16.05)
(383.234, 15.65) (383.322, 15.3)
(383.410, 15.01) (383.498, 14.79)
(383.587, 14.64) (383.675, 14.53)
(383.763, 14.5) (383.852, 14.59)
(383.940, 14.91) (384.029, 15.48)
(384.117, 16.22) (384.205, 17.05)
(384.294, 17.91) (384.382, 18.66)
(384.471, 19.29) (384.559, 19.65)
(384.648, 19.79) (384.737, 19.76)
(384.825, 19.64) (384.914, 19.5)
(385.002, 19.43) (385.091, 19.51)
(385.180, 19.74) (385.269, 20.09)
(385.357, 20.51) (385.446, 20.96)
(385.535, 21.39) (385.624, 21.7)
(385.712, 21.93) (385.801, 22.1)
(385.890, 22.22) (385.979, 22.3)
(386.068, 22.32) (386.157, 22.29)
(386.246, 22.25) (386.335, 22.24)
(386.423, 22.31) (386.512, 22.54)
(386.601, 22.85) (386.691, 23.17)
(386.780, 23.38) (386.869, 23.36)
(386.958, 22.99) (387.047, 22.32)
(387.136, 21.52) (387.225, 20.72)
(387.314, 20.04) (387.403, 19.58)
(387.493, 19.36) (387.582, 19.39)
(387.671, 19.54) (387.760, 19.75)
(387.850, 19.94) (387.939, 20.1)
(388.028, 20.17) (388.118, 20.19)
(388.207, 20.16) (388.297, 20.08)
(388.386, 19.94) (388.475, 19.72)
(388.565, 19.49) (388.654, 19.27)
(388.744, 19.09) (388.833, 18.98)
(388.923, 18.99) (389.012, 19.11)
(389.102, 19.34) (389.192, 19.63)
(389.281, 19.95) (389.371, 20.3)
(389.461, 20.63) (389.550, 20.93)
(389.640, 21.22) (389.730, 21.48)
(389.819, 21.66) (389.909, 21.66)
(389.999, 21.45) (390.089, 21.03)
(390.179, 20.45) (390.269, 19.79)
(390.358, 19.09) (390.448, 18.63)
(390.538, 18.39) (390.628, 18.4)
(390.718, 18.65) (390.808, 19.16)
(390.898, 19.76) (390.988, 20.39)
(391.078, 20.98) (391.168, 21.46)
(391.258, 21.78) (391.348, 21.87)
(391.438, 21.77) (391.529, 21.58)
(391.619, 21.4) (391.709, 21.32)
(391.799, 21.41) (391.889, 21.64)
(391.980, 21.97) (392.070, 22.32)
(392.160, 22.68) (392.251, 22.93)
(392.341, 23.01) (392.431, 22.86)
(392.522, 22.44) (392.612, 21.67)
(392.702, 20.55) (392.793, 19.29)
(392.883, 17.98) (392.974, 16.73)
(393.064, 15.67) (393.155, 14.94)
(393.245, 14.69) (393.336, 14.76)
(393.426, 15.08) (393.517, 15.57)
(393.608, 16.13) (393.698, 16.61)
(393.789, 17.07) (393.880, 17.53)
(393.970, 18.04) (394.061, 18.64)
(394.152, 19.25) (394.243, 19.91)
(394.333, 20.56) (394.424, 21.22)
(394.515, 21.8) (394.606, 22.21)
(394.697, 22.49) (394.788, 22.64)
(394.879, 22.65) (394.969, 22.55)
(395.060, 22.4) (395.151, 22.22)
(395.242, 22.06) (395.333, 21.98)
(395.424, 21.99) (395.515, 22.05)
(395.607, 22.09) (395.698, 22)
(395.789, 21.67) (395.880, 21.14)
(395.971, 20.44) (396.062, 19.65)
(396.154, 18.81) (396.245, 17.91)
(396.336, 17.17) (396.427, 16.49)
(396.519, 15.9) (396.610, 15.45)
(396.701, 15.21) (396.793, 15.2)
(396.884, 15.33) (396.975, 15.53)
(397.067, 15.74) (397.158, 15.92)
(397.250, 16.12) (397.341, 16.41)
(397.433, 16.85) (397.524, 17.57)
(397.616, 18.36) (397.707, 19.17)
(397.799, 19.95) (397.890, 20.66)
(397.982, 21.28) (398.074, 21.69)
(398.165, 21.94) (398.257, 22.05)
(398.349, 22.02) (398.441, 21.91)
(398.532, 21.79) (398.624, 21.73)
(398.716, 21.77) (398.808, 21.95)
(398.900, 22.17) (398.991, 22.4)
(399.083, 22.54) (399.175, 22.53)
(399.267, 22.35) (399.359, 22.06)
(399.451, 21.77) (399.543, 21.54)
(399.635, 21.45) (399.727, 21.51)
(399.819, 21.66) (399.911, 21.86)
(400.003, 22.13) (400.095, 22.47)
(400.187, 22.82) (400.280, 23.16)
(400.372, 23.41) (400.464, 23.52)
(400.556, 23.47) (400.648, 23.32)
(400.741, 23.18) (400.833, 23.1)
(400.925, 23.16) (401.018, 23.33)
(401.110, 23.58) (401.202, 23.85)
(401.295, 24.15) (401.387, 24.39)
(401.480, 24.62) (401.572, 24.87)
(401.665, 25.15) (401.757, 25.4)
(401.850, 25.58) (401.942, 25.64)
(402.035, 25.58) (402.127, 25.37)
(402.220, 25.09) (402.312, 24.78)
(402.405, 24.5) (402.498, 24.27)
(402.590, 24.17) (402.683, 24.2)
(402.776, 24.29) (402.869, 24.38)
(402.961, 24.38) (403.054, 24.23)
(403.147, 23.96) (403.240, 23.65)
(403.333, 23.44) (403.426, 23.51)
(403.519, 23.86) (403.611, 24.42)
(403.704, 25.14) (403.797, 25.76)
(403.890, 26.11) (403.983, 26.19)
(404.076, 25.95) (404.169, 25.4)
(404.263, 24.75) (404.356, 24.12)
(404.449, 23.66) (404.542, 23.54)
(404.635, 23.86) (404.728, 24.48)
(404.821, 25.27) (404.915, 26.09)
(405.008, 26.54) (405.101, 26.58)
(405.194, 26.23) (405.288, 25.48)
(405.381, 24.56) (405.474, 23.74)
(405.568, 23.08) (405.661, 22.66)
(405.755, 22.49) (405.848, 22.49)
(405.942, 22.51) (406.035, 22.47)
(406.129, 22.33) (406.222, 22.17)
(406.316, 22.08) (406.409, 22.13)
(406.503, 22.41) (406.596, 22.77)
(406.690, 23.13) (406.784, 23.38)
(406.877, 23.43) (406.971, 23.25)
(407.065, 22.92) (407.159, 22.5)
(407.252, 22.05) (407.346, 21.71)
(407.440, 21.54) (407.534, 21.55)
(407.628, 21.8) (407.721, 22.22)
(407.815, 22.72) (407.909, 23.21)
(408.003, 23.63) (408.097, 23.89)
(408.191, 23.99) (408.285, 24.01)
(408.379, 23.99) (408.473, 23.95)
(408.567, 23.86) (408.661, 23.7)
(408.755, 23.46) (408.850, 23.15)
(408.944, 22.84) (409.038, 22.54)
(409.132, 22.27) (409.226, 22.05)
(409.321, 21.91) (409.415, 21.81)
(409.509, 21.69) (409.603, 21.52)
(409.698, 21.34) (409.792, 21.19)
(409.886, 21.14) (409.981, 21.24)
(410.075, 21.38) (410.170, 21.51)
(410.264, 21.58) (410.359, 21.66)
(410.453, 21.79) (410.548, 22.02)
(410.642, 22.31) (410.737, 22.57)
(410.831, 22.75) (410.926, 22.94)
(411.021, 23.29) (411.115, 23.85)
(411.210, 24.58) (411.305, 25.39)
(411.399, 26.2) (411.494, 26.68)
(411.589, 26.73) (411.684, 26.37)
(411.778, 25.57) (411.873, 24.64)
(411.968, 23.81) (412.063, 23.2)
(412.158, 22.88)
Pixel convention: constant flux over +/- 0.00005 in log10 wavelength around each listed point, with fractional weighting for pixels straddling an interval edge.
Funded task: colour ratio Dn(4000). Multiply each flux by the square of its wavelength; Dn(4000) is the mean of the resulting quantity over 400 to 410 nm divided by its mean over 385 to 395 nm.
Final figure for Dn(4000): 1.25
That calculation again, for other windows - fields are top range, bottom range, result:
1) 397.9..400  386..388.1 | 1.09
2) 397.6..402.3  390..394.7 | 1.20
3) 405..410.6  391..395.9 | 1.20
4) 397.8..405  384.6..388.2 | 1.21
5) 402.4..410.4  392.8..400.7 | 1.23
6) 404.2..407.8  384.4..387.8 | 1.23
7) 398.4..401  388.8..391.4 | 1.16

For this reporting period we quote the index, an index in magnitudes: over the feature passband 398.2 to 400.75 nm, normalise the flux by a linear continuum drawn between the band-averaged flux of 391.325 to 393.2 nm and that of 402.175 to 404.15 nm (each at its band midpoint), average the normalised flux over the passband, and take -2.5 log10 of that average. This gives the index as 0.05 mag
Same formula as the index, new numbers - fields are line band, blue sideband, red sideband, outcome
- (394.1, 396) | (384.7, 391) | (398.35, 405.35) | 0.03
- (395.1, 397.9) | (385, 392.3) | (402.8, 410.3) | 0.18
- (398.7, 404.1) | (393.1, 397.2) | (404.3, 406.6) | -0.09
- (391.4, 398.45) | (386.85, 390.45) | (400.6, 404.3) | 0.14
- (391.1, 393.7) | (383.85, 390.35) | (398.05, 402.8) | 0.09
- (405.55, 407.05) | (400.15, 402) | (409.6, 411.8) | 0.04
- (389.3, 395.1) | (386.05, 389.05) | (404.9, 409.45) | 0.07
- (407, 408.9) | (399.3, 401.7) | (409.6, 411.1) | -0.04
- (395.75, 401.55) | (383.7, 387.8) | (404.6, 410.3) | 0.06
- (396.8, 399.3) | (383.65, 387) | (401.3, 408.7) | 0.14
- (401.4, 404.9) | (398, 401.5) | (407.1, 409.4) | -0.09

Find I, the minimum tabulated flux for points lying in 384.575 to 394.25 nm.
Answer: 14.69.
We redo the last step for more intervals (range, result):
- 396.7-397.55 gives 15.2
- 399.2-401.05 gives 21.45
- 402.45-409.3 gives 21.54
